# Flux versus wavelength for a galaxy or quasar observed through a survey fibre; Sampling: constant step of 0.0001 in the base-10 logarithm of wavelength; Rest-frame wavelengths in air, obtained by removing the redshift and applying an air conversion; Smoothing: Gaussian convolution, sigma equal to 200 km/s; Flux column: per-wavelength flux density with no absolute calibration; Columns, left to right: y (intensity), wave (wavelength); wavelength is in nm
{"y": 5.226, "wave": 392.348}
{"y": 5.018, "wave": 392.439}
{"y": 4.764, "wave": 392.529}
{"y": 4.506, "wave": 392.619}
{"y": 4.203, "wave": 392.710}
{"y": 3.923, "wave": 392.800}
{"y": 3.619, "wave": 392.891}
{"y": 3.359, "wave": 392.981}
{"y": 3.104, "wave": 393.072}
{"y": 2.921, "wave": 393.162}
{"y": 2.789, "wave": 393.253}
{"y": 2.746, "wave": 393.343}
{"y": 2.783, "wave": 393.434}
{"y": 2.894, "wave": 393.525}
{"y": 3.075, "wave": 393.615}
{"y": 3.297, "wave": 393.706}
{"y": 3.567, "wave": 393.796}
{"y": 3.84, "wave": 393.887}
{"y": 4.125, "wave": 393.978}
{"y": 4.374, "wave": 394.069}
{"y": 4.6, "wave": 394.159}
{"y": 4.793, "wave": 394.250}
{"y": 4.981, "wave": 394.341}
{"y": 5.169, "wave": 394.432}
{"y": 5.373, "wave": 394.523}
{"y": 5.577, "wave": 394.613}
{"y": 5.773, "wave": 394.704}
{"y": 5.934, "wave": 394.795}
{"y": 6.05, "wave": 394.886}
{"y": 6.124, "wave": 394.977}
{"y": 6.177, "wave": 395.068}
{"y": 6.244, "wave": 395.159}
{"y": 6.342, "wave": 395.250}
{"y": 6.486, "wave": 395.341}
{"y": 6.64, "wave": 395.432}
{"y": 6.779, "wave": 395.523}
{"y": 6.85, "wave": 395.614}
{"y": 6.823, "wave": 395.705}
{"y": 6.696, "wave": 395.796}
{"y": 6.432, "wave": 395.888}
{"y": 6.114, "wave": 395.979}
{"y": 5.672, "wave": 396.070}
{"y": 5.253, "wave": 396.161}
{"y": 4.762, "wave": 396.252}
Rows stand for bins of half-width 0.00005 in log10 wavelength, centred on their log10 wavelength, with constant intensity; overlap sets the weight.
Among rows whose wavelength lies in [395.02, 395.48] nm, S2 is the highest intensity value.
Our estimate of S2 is 6.64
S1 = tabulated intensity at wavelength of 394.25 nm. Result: 4.793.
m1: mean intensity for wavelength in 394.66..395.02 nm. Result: 5.97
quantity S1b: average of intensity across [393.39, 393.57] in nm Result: 2.84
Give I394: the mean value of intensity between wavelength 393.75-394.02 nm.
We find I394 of 3.84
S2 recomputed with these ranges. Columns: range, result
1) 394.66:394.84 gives 5.934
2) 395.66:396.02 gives 6.823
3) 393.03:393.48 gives 3.104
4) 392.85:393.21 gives 3.619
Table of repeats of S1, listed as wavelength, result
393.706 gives 3.297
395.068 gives 6.177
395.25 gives 6.342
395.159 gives 6.244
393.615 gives 3.075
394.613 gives 5.577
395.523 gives 6.779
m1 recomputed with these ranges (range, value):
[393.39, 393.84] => 3.13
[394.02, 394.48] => 4.78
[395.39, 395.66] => 6.76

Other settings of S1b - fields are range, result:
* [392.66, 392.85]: 4.05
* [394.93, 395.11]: 6.15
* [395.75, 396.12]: 6.21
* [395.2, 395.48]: 6.49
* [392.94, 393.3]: 3.04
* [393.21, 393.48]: 2.77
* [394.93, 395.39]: 6.28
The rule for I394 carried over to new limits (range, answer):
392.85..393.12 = 3.36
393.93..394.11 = 4.23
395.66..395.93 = 6.63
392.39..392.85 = 4.47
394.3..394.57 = 5.19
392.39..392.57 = 4.89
